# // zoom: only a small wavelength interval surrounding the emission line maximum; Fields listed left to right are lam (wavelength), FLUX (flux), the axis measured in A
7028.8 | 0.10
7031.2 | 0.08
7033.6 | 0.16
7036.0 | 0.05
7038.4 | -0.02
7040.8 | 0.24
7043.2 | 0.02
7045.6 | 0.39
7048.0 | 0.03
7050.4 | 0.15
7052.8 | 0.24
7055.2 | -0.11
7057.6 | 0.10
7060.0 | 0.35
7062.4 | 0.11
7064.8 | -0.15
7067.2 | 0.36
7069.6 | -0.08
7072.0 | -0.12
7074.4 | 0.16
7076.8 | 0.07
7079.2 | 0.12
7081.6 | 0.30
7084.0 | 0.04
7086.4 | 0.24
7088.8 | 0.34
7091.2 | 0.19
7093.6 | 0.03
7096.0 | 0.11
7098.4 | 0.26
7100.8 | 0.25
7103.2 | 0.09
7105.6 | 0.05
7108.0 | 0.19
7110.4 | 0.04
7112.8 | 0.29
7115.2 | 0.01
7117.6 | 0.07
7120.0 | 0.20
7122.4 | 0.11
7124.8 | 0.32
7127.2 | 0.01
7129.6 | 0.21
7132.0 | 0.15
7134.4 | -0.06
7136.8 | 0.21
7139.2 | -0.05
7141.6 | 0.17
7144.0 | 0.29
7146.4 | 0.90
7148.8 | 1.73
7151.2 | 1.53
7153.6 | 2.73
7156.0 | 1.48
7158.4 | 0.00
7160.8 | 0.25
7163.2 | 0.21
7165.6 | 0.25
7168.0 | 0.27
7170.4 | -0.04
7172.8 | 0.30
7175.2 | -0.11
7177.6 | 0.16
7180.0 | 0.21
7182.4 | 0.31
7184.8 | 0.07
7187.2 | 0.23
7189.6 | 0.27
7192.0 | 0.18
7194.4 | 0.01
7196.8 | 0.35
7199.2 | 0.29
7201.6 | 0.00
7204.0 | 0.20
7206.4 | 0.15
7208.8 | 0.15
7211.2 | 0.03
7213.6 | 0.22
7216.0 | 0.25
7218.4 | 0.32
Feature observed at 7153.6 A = [O II] 3727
